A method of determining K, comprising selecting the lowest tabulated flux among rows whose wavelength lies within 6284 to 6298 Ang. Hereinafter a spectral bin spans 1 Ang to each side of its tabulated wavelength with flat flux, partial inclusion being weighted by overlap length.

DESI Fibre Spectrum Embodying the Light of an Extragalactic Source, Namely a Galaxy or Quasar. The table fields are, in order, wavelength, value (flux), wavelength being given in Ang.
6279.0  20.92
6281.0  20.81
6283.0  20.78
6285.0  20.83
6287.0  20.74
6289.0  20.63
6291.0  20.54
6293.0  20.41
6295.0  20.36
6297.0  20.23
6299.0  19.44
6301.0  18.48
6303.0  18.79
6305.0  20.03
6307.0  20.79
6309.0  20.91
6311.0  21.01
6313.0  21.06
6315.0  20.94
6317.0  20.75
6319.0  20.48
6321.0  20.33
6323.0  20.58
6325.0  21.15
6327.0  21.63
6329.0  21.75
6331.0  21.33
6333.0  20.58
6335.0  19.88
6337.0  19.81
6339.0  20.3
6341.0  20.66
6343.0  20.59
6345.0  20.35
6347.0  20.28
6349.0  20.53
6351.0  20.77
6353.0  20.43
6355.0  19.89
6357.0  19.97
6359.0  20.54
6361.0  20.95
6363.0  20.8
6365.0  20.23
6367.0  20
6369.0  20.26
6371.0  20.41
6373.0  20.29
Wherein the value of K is 20.23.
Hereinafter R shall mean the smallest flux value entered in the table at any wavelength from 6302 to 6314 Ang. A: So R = 18.79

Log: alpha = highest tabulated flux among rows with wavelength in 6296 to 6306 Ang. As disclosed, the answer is 20.23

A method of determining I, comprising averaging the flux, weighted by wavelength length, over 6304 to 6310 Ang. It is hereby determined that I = 20.6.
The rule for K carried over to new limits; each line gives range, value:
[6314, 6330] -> 20.33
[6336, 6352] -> 19.81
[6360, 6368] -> 20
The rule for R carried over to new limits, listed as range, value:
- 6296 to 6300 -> 19.44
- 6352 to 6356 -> 19.89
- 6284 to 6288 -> 20.74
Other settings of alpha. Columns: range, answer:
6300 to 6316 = 21.06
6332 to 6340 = 20.58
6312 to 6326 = 21.15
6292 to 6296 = 20.41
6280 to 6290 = 20.83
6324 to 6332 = 21.75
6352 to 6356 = 20.43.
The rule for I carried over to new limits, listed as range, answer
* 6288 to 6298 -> 20.4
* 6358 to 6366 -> 20.6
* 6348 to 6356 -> 20.4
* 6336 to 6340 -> 20.1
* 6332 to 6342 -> 20.2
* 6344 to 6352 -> 20.5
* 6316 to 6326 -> 20.7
